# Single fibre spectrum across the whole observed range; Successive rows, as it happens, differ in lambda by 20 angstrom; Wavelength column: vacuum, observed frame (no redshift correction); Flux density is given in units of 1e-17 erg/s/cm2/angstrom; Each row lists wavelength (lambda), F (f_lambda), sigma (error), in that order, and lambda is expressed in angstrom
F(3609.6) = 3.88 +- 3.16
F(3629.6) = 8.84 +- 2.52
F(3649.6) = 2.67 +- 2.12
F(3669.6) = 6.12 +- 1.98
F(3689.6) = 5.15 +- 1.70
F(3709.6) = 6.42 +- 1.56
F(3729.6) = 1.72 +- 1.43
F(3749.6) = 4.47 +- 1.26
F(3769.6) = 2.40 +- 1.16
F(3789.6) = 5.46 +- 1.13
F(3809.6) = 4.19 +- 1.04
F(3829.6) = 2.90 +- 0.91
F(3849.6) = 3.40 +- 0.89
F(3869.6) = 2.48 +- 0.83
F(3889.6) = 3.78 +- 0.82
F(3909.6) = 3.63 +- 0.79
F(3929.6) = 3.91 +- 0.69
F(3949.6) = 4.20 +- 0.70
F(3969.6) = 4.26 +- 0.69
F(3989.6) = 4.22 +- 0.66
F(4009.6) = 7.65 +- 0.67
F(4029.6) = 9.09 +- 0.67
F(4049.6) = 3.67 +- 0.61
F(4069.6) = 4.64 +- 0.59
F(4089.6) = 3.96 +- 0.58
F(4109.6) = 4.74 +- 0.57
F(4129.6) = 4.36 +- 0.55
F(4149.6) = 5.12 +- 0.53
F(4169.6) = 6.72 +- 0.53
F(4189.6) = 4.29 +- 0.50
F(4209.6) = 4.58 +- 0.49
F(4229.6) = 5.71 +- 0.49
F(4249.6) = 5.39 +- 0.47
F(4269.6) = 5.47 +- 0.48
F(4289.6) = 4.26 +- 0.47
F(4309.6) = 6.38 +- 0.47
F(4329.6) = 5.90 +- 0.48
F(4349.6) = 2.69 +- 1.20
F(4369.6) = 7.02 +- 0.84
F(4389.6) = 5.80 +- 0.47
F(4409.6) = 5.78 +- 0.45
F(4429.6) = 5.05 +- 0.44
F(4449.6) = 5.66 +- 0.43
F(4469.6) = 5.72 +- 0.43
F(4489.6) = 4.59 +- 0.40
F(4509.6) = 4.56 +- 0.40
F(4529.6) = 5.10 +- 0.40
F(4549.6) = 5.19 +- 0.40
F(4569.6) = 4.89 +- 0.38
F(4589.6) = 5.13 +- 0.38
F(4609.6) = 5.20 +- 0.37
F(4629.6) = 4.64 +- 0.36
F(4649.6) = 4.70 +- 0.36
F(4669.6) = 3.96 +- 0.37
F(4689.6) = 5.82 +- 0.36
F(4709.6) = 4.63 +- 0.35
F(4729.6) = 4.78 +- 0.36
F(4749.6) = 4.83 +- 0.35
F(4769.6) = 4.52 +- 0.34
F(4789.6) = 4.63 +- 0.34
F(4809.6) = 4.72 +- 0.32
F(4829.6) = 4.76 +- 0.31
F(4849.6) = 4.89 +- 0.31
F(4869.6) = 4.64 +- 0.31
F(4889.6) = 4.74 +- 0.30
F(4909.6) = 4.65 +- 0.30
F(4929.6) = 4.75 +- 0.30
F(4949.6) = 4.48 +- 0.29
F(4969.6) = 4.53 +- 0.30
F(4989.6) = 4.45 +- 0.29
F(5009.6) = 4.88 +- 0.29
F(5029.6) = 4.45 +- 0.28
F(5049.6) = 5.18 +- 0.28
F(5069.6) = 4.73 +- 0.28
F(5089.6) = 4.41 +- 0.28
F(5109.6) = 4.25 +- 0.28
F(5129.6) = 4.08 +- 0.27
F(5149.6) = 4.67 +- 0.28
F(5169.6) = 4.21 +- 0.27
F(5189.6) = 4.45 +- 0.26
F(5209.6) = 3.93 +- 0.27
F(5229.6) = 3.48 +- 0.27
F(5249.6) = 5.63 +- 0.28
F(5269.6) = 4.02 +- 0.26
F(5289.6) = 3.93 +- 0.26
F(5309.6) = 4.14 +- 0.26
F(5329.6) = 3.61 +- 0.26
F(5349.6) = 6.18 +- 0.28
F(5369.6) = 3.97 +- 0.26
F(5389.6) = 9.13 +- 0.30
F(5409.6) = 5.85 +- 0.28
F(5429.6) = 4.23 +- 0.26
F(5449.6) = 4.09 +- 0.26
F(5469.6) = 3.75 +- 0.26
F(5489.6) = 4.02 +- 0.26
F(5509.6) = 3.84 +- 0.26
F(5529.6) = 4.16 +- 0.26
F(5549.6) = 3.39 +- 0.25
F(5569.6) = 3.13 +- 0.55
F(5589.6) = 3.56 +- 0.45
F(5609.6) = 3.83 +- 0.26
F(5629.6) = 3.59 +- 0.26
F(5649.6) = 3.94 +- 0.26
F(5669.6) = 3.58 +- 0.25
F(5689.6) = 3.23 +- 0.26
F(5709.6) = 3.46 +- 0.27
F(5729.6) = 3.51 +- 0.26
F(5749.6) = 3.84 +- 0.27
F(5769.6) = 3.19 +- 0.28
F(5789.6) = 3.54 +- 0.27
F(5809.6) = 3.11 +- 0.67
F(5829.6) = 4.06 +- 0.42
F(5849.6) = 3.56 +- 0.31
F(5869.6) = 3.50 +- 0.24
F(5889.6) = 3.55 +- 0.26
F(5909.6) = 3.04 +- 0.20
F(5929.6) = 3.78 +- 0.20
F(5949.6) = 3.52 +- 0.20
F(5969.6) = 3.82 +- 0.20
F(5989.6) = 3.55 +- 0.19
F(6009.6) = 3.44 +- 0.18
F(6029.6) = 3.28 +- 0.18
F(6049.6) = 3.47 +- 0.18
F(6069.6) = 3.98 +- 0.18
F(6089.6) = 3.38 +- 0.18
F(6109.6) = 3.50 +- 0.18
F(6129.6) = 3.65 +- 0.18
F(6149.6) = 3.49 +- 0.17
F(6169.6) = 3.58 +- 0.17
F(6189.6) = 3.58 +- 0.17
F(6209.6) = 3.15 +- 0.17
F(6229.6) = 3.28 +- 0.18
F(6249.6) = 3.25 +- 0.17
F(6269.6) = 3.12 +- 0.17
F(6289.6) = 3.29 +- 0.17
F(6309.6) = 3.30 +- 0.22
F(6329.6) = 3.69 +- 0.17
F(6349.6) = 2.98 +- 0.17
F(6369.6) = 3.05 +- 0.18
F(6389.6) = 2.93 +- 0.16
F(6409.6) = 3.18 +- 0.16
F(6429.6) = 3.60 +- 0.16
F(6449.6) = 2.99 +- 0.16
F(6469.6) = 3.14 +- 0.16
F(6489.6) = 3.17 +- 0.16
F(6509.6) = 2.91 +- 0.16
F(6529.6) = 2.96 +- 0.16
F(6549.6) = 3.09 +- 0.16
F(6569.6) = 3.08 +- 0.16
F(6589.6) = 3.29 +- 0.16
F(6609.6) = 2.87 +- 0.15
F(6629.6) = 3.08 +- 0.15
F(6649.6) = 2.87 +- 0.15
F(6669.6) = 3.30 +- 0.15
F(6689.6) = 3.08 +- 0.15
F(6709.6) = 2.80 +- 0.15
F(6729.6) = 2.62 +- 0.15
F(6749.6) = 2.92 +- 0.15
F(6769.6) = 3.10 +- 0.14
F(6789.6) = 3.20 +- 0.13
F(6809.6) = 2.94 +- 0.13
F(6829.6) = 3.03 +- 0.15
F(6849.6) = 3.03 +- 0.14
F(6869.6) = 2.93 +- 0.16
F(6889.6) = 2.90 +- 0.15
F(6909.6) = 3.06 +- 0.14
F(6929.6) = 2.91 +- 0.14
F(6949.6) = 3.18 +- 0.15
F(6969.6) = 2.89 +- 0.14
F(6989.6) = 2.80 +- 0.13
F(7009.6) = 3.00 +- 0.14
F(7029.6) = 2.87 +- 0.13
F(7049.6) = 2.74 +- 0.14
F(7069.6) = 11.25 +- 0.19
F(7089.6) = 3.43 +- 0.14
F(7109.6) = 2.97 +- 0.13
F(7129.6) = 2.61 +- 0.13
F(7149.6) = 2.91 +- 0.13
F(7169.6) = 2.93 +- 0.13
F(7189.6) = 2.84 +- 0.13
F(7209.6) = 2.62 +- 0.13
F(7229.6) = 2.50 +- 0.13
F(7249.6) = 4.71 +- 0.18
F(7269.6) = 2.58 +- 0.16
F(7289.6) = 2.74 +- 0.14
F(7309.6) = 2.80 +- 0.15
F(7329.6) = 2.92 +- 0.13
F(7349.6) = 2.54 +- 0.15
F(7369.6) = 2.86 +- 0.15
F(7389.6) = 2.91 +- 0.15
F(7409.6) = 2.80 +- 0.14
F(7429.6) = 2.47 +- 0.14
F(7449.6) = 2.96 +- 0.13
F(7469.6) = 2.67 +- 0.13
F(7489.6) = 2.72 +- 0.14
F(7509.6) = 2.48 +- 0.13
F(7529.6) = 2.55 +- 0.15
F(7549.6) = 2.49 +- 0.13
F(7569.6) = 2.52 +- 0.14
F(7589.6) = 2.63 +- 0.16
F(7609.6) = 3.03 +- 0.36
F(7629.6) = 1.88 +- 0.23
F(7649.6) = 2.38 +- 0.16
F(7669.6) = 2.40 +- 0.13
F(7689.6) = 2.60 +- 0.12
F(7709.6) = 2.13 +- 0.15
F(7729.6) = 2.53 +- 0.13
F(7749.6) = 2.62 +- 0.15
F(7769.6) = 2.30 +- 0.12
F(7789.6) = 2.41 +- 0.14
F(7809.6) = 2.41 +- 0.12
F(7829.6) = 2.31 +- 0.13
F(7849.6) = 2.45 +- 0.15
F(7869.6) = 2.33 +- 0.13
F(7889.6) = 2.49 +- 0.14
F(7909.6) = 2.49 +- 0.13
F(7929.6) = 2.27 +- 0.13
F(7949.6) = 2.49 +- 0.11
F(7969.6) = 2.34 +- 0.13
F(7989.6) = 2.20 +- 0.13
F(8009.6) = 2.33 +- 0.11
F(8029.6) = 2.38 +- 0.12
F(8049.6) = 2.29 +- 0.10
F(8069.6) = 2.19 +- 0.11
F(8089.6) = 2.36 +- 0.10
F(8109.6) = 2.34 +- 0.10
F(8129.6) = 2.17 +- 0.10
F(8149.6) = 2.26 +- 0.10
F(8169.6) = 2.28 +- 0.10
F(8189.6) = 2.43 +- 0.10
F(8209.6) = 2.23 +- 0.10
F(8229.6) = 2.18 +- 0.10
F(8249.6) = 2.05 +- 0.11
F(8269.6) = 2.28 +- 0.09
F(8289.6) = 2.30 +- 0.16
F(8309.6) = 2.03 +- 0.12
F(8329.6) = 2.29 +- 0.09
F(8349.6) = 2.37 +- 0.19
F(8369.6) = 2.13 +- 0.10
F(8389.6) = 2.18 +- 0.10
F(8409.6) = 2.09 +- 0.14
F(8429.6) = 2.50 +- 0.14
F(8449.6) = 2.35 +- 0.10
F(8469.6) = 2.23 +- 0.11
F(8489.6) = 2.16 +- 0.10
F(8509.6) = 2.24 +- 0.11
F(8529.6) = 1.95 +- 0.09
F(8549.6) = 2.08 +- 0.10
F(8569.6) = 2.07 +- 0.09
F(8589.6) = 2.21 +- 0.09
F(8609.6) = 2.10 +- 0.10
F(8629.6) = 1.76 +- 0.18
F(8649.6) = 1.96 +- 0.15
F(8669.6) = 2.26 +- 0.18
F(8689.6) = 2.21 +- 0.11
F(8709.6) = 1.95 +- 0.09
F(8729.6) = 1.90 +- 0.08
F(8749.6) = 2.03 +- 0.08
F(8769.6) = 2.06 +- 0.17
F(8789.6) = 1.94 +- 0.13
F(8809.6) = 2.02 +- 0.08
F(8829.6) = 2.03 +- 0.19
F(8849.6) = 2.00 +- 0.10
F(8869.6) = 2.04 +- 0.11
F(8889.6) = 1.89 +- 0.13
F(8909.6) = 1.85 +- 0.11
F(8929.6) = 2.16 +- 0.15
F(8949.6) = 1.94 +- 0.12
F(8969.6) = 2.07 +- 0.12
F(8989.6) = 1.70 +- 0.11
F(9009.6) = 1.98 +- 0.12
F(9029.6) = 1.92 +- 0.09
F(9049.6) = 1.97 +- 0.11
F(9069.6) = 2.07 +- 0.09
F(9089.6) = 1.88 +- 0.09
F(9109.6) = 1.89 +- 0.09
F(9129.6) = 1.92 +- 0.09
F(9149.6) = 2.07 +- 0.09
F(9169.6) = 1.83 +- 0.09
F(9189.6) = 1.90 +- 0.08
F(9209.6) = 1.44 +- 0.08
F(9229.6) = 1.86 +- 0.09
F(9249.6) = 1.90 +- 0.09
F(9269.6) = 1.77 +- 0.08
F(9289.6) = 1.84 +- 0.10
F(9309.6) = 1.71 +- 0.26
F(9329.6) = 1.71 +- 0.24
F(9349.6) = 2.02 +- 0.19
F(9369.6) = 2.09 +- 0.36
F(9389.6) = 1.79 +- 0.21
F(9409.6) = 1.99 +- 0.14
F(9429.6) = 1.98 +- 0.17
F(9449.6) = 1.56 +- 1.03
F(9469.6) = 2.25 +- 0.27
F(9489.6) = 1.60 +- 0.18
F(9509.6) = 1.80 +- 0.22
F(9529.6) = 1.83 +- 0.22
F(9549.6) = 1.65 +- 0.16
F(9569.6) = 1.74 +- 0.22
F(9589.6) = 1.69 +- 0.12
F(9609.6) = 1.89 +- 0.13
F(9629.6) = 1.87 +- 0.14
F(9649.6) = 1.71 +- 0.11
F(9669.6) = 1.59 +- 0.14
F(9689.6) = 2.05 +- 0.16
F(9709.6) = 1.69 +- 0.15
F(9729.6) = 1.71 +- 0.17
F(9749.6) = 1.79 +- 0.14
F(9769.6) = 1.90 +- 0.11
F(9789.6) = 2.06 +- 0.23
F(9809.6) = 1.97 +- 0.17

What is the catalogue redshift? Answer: 0.078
